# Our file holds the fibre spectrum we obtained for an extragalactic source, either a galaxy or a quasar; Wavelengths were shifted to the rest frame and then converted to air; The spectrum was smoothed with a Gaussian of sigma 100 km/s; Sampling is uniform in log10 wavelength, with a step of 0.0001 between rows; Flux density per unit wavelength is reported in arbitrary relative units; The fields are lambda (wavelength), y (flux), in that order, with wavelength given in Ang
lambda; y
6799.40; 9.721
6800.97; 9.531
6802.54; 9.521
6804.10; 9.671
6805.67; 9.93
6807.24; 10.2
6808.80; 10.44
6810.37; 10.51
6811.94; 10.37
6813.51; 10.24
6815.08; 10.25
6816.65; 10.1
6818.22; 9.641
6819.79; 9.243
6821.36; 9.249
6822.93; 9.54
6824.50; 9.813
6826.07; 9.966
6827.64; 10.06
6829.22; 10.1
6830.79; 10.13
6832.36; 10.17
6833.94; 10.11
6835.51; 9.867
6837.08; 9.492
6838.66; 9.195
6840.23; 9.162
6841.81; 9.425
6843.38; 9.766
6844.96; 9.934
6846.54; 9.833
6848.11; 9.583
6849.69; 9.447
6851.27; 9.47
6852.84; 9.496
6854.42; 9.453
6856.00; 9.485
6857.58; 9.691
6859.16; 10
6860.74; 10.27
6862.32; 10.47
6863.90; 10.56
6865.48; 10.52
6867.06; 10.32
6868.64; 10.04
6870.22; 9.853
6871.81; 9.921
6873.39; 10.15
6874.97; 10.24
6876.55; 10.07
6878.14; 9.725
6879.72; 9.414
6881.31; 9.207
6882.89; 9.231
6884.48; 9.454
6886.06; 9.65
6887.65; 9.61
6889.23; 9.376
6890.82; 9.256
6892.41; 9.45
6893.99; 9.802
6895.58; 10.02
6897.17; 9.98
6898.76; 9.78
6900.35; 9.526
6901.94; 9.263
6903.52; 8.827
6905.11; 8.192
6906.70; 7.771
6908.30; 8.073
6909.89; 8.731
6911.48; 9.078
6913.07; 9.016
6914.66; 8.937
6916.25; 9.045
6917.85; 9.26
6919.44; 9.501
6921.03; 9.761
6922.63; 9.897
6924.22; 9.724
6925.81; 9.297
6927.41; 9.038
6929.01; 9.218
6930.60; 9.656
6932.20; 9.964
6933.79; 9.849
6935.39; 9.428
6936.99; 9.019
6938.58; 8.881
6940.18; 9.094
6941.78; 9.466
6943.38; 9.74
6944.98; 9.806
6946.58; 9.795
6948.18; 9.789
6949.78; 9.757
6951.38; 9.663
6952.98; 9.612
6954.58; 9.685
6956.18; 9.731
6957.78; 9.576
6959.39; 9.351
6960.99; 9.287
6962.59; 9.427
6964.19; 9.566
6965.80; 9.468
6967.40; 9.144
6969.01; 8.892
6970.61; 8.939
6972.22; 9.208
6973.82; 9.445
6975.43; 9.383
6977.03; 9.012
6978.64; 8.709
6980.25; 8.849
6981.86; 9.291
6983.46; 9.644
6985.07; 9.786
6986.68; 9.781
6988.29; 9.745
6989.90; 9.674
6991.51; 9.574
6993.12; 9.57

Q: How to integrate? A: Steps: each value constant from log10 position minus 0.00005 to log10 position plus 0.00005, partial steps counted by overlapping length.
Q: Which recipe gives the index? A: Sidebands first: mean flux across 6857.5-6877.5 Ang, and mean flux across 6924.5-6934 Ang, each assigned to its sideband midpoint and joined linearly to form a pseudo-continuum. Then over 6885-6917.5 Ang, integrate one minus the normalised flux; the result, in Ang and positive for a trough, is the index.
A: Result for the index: 2.1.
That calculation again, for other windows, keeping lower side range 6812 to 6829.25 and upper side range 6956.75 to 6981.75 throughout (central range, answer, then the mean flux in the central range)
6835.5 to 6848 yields 0.2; 9.57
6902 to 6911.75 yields 1.0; 8.47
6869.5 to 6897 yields -0.3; 9.68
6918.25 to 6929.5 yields -0.1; 9.49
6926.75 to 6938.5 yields -0.1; 9.43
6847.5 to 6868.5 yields -0.5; 9.91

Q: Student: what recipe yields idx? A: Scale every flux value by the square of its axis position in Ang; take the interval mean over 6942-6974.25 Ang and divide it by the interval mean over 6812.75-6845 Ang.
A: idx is 1.0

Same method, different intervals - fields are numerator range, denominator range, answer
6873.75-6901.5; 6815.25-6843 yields 1.01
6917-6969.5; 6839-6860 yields 1.02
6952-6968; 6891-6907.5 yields 1.04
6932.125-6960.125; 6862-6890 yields 0.99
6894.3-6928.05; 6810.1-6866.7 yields 0.95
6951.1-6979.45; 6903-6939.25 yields 1.03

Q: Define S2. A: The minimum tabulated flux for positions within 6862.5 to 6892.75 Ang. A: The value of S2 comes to 9.207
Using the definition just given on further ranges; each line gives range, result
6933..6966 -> 8.881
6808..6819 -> 9.641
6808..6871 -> 9.162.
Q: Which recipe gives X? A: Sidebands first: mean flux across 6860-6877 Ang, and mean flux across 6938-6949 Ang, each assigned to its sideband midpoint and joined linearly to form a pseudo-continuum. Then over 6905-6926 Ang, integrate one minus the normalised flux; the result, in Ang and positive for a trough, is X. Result 1.6 Ang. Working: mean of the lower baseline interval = 10.2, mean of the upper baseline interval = 9.52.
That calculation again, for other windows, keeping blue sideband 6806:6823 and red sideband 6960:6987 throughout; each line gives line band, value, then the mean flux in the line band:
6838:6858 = 0.6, 9.53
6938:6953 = -0.3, 9.56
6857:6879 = -0.9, 10.1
